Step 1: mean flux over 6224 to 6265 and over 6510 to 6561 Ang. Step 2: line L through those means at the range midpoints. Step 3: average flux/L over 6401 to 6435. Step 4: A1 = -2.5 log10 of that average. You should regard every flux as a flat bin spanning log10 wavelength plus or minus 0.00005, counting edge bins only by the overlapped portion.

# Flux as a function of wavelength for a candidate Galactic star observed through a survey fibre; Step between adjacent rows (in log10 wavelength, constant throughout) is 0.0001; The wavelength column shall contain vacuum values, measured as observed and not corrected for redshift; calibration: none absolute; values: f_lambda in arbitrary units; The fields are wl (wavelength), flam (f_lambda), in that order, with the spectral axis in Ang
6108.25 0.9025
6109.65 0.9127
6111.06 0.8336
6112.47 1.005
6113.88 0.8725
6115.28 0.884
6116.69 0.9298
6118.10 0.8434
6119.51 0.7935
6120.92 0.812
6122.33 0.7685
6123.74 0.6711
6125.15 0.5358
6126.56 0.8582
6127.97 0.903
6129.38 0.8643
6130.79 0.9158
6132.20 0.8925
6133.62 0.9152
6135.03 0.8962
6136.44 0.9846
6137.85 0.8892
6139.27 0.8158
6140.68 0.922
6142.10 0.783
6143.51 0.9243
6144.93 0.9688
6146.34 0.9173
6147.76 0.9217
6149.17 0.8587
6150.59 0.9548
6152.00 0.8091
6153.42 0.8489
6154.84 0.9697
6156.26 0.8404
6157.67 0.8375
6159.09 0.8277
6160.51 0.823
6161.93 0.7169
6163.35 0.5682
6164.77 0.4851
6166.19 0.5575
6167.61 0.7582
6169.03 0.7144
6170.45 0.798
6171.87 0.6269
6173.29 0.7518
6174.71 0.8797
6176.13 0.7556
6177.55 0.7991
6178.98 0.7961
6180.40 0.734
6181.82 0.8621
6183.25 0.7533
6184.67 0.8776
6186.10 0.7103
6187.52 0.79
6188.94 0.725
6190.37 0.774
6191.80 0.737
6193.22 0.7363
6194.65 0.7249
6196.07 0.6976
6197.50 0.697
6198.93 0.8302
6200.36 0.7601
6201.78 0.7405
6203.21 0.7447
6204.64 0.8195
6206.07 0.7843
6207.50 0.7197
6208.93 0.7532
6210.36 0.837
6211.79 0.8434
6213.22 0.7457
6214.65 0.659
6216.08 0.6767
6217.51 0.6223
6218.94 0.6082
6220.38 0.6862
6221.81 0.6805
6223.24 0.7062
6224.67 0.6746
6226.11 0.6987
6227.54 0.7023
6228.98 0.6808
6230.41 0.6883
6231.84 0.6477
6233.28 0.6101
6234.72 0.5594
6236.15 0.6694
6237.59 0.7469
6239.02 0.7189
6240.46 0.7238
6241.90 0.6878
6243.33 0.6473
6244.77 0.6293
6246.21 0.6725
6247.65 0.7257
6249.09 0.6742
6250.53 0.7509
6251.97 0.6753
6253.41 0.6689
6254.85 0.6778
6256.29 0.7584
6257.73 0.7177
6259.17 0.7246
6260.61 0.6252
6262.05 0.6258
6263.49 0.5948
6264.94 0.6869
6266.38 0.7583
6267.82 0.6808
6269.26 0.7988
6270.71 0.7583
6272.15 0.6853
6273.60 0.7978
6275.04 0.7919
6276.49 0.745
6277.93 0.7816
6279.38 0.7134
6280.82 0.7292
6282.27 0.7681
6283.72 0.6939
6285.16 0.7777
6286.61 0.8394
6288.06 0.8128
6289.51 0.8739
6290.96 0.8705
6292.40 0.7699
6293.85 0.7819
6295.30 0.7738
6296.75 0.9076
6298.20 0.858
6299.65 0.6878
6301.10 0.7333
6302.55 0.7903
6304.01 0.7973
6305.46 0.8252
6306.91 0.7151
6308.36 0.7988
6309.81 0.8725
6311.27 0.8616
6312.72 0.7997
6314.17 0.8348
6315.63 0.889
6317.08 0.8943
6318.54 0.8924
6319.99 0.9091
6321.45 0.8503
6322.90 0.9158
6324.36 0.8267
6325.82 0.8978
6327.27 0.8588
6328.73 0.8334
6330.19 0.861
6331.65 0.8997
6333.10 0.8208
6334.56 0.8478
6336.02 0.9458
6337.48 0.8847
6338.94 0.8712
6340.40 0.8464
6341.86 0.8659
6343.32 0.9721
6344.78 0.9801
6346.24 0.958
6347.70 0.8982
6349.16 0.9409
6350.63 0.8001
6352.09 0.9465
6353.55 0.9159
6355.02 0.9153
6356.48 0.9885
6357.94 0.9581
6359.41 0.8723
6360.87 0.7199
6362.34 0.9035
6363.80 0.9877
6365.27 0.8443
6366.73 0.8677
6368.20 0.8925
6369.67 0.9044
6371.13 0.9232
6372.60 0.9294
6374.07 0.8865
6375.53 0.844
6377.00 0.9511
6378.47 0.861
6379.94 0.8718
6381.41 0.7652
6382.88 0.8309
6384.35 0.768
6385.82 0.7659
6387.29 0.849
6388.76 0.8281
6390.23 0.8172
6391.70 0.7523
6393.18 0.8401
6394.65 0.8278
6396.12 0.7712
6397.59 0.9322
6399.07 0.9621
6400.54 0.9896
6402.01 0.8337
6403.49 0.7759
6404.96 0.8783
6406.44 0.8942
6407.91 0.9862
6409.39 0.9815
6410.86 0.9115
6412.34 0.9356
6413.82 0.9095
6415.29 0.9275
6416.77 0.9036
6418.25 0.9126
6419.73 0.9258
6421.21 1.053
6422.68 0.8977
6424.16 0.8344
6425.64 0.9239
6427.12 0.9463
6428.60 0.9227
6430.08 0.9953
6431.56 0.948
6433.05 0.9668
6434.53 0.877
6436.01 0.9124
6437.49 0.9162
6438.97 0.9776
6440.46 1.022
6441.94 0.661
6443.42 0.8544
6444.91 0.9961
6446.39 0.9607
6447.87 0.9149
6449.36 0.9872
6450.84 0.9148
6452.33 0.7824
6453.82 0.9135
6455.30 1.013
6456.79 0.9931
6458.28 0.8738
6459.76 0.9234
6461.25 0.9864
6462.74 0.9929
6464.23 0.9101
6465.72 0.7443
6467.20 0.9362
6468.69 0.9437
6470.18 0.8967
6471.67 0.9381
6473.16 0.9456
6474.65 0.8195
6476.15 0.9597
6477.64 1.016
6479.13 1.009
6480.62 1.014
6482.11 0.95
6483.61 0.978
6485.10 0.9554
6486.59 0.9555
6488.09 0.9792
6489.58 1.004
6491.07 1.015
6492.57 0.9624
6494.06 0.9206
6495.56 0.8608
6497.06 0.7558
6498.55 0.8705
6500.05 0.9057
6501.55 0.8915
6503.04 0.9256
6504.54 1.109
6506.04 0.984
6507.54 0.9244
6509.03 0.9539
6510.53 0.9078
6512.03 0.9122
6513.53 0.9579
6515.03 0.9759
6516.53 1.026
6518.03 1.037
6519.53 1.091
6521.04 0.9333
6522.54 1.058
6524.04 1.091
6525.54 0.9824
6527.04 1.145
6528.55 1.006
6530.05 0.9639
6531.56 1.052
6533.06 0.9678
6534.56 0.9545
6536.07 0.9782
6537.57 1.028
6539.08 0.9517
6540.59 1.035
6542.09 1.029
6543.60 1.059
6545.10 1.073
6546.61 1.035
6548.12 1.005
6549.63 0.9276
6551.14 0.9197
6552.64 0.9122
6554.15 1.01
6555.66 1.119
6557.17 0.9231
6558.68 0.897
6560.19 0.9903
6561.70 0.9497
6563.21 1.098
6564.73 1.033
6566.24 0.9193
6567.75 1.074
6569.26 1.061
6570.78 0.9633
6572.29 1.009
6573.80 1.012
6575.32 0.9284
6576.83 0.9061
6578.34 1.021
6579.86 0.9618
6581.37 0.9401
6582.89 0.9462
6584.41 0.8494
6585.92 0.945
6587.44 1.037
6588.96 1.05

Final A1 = -0.06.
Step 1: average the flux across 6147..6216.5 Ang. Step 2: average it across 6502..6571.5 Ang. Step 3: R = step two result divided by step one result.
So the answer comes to 1.3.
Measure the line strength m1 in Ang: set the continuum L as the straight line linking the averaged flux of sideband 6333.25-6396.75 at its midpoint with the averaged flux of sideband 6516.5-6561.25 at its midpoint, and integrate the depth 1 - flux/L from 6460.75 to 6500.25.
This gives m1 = 1.12 Ang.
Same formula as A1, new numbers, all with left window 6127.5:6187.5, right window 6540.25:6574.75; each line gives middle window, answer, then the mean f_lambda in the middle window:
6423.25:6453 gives 0.04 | 0.916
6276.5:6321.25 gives 0.10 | 0.808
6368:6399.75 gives 0.09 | 0.852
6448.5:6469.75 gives 0.04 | 0.922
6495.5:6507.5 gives 0.07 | 0.916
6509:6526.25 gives -0.01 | 0.995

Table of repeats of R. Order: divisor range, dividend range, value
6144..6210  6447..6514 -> 1.20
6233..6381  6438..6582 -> 1.19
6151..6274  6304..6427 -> 1.21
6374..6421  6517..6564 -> 1.15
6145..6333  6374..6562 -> 1.23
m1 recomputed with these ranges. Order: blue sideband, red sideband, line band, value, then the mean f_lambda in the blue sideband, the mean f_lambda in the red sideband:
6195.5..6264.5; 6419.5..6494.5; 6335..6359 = -2.8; 0.7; 0.936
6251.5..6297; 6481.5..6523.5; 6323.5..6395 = -4.5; 0.745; 0.958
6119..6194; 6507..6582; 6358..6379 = 0.5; 0.804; 0.995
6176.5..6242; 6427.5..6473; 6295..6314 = 0.0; 0.727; 0.923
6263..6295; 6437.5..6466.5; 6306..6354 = -4.1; 0.761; 0.917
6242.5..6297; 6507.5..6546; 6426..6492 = -0.2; 0.735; 1.01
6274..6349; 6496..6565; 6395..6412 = 0.0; 0.837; 0.985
